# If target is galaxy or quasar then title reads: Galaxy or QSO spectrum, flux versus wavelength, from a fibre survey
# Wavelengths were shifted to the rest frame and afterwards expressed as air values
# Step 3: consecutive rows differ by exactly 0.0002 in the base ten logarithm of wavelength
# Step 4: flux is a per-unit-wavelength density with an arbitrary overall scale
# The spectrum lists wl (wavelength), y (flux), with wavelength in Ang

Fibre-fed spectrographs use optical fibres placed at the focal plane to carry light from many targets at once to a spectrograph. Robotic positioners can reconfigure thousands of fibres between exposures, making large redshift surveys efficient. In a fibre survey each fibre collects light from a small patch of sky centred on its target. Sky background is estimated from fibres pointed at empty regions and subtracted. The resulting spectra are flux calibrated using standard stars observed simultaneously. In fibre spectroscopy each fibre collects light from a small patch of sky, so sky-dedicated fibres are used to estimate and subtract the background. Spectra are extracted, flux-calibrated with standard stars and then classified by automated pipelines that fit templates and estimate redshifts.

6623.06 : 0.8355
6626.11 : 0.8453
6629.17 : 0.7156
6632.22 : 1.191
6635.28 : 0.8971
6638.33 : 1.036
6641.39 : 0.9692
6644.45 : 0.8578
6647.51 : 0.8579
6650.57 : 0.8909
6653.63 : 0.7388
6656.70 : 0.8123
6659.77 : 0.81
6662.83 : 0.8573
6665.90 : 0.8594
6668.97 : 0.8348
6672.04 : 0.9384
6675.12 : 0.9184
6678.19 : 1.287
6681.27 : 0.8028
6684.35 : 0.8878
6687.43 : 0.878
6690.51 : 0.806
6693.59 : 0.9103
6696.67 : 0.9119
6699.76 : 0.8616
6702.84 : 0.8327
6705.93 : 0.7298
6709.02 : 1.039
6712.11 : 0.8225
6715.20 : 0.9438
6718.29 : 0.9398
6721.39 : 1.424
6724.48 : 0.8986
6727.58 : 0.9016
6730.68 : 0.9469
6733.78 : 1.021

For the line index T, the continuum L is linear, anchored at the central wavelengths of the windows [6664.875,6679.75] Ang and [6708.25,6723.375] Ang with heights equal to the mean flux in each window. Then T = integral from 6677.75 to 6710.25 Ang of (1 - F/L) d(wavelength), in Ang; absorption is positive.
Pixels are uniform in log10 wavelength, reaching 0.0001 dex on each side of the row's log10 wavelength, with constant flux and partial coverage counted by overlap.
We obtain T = 3.6 Ang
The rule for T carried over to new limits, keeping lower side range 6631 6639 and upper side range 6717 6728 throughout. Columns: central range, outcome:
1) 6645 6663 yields 3.7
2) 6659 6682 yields 2.7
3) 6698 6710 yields 2.2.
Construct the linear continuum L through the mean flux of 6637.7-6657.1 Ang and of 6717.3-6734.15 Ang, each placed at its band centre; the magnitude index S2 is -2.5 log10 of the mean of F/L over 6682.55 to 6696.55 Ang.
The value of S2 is 0.10 mag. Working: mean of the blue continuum 0.877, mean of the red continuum 1.02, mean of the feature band 0.874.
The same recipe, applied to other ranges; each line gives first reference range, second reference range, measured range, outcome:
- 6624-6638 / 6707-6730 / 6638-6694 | 0.069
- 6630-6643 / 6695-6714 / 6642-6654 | 0.150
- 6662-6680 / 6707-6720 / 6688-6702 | 0.084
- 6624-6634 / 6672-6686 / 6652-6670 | 0.159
